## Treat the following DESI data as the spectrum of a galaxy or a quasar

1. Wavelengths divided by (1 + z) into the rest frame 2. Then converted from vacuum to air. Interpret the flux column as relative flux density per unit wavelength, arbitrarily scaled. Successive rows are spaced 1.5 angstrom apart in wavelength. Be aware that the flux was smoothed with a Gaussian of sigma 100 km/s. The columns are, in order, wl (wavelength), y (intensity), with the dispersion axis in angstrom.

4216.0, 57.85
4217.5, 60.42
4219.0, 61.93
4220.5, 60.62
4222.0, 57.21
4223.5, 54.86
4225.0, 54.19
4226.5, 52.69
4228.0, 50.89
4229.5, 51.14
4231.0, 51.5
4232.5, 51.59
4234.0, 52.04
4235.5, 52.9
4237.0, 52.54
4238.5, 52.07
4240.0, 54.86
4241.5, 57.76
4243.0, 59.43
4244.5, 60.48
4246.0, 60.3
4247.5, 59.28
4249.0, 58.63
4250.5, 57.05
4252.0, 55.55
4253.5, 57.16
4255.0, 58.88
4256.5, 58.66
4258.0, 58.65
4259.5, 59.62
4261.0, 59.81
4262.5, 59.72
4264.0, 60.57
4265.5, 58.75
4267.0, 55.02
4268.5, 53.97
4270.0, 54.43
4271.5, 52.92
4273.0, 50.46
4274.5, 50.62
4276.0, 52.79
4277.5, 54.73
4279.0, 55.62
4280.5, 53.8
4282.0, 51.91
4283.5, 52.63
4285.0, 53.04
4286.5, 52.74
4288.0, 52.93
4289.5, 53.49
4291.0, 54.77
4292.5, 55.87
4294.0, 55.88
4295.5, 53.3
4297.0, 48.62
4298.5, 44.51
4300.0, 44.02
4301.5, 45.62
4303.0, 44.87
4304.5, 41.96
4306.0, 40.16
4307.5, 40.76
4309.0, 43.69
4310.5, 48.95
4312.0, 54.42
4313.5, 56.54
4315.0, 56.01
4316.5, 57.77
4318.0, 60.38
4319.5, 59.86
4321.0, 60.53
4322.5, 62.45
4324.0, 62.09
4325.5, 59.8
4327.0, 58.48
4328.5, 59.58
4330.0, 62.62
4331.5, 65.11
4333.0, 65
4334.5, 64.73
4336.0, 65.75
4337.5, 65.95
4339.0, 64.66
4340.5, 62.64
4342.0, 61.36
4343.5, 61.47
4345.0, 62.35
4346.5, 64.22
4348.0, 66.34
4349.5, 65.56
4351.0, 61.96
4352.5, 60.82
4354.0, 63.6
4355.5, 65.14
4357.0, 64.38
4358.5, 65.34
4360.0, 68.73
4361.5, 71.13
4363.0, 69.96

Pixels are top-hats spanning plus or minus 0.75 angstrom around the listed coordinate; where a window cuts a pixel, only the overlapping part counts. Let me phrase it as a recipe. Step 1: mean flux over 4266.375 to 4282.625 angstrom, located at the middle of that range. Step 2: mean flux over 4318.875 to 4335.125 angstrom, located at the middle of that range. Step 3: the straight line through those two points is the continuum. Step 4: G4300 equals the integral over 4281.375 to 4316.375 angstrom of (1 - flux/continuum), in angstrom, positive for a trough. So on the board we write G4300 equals 4.4 angstrom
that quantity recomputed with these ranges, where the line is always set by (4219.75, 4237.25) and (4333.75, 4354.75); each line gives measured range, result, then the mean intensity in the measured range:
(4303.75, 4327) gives 2.8 angstrom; 53.8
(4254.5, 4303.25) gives 3.4 angstrom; 53.8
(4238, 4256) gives -0.8 angstrom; 57.7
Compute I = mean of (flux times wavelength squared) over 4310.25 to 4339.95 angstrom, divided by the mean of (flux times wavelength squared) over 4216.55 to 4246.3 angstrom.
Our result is 1.1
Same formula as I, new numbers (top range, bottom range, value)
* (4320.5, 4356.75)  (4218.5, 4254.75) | 1.19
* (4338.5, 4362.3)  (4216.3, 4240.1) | 1.25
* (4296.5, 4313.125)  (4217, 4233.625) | 0.86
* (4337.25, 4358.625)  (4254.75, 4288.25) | 1.19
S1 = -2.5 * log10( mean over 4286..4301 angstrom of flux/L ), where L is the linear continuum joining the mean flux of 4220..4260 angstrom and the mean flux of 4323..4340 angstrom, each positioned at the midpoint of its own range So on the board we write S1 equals 0.17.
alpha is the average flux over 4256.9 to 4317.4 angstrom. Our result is 52.5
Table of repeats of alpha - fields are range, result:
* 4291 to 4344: 55.8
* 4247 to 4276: 56.7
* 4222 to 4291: 55.2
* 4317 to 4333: 61.2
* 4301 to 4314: 46.1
